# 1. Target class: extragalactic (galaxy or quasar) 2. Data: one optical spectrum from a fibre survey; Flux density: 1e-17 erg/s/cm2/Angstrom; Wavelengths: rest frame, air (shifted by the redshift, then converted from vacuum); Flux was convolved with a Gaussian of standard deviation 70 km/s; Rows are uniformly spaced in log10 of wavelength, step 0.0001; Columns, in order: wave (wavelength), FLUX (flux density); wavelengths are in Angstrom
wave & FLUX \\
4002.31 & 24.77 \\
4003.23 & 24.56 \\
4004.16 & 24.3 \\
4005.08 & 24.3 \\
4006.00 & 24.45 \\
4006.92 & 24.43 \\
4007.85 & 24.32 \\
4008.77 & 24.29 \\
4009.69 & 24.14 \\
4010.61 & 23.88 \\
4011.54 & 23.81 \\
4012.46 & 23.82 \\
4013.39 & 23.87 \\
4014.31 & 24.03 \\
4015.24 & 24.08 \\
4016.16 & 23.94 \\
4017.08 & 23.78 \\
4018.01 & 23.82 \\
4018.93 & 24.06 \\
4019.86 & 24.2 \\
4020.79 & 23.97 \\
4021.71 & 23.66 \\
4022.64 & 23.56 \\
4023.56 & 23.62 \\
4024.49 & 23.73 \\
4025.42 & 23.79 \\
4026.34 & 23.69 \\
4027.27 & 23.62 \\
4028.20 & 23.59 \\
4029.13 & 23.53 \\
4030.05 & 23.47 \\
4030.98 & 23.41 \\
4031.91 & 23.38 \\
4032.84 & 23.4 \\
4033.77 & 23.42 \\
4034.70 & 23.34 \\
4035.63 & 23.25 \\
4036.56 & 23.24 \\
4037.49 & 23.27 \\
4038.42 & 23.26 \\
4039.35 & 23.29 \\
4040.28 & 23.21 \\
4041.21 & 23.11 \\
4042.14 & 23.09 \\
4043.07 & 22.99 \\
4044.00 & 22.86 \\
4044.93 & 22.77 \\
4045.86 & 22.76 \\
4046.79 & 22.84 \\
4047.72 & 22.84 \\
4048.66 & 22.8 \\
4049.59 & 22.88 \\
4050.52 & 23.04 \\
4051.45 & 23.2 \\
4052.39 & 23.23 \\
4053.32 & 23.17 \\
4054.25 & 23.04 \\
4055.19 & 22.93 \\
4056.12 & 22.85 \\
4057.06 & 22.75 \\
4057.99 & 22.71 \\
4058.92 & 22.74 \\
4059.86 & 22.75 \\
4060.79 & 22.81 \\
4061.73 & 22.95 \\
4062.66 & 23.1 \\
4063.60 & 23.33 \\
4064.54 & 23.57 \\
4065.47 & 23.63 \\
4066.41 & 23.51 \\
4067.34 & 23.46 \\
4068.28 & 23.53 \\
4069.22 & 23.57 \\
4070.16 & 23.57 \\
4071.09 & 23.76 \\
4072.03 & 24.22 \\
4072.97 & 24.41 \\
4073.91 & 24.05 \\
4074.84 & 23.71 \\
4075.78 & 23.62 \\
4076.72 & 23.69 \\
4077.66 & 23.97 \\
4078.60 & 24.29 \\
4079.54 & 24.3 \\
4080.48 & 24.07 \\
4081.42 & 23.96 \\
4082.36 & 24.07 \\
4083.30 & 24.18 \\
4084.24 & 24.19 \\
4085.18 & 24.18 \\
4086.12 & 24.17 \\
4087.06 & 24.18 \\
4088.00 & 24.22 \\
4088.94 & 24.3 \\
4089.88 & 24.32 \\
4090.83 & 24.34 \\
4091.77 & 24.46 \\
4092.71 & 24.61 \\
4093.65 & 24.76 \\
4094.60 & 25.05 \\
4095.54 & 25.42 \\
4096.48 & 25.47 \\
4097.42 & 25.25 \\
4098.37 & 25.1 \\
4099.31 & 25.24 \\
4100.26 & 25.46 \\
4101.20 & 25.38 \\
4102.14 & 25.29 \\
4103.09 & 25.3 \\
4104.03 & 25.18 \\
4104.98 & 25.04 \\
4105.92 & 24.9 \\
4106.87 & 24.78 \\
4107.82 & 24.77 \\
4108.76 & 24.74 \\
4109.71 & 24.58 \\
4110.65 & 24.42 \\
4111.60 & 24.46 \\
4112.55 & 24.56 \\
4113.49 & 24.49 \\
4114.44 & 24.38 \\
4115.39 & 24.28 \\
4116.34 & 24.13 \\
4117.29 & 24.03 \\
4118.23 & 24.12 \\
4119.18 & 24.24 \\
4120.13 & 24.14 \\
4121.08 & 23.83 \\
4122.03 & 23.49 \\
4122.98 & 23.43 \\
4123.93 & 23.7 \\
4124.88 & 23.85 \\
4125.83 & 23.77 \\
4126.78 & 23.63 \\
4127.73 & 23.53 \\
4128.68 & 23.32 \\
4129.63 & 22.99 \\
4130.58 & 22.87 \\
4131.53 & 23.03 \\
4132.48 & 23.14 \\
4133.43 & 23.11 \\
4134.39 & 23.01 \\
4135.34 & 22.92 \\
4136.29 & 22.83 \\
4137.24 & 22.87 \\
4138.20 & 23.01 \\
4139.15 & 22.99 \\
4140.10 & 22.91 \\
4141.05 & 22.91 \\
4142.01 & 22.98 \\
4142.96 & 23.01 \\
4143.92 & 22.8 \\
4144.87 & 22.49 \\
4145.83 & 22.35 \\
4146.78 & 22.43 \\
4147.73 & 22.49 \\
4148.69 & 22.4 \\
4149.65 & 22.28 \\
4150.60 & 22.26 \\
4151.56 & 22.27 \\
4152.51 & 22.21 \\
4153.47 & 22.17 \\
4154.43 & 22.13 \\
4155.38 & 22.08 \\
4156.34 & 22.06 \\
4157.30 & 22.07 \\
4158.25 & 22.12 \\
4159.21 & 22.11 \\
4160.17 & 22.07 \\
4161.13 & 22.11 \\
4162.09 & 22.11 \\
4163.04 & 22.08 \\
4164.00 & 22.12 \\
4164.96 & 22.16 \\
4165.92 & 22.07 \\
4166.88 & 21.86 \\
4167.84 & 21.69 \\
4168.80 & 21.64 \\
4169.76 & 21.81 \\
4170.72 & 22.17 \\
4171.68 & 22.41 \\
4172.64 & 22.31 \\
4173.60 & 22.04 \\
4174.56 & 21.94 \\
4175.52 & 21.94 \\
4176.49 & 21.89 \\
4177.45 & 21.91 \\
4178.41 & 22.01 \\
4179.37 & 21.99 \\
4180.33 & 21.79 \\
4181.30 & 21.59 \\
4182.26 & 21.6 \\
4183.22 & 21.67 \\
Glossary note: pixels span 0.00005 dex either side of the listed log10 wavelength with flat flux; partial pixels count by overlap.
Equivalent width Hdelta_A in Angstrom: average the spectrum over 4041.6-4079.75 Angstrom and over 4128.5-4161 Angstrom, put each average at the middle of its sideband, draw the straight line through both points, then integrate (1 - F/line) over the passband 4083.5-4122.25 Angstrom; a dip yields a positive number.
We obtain -2.8 Angstrom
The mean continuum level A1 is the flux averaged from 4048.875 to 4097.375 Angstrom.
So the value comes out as 23.8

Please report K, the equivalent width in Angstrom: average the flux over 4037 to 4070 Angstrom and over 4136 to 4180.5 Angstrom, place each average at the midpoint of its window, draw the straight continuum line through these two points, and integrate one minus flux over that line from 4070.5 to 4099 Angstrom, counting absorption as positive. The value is -1.88 Angstrom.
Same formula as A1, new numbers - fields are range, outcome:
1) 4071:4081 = 24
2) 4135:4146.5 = 22.8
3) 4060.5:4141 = 24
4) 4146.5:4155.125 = 22.3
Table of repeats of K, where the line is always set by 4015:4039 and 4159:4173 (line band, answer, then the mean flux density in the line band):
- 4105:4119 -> -1.1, 24.5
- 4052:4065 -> 0.1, 23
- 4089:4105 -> -1.5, 25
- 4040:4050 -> 0.2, 22.9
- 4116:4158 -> -1.2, 23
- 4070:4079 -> -0.3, 23.9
